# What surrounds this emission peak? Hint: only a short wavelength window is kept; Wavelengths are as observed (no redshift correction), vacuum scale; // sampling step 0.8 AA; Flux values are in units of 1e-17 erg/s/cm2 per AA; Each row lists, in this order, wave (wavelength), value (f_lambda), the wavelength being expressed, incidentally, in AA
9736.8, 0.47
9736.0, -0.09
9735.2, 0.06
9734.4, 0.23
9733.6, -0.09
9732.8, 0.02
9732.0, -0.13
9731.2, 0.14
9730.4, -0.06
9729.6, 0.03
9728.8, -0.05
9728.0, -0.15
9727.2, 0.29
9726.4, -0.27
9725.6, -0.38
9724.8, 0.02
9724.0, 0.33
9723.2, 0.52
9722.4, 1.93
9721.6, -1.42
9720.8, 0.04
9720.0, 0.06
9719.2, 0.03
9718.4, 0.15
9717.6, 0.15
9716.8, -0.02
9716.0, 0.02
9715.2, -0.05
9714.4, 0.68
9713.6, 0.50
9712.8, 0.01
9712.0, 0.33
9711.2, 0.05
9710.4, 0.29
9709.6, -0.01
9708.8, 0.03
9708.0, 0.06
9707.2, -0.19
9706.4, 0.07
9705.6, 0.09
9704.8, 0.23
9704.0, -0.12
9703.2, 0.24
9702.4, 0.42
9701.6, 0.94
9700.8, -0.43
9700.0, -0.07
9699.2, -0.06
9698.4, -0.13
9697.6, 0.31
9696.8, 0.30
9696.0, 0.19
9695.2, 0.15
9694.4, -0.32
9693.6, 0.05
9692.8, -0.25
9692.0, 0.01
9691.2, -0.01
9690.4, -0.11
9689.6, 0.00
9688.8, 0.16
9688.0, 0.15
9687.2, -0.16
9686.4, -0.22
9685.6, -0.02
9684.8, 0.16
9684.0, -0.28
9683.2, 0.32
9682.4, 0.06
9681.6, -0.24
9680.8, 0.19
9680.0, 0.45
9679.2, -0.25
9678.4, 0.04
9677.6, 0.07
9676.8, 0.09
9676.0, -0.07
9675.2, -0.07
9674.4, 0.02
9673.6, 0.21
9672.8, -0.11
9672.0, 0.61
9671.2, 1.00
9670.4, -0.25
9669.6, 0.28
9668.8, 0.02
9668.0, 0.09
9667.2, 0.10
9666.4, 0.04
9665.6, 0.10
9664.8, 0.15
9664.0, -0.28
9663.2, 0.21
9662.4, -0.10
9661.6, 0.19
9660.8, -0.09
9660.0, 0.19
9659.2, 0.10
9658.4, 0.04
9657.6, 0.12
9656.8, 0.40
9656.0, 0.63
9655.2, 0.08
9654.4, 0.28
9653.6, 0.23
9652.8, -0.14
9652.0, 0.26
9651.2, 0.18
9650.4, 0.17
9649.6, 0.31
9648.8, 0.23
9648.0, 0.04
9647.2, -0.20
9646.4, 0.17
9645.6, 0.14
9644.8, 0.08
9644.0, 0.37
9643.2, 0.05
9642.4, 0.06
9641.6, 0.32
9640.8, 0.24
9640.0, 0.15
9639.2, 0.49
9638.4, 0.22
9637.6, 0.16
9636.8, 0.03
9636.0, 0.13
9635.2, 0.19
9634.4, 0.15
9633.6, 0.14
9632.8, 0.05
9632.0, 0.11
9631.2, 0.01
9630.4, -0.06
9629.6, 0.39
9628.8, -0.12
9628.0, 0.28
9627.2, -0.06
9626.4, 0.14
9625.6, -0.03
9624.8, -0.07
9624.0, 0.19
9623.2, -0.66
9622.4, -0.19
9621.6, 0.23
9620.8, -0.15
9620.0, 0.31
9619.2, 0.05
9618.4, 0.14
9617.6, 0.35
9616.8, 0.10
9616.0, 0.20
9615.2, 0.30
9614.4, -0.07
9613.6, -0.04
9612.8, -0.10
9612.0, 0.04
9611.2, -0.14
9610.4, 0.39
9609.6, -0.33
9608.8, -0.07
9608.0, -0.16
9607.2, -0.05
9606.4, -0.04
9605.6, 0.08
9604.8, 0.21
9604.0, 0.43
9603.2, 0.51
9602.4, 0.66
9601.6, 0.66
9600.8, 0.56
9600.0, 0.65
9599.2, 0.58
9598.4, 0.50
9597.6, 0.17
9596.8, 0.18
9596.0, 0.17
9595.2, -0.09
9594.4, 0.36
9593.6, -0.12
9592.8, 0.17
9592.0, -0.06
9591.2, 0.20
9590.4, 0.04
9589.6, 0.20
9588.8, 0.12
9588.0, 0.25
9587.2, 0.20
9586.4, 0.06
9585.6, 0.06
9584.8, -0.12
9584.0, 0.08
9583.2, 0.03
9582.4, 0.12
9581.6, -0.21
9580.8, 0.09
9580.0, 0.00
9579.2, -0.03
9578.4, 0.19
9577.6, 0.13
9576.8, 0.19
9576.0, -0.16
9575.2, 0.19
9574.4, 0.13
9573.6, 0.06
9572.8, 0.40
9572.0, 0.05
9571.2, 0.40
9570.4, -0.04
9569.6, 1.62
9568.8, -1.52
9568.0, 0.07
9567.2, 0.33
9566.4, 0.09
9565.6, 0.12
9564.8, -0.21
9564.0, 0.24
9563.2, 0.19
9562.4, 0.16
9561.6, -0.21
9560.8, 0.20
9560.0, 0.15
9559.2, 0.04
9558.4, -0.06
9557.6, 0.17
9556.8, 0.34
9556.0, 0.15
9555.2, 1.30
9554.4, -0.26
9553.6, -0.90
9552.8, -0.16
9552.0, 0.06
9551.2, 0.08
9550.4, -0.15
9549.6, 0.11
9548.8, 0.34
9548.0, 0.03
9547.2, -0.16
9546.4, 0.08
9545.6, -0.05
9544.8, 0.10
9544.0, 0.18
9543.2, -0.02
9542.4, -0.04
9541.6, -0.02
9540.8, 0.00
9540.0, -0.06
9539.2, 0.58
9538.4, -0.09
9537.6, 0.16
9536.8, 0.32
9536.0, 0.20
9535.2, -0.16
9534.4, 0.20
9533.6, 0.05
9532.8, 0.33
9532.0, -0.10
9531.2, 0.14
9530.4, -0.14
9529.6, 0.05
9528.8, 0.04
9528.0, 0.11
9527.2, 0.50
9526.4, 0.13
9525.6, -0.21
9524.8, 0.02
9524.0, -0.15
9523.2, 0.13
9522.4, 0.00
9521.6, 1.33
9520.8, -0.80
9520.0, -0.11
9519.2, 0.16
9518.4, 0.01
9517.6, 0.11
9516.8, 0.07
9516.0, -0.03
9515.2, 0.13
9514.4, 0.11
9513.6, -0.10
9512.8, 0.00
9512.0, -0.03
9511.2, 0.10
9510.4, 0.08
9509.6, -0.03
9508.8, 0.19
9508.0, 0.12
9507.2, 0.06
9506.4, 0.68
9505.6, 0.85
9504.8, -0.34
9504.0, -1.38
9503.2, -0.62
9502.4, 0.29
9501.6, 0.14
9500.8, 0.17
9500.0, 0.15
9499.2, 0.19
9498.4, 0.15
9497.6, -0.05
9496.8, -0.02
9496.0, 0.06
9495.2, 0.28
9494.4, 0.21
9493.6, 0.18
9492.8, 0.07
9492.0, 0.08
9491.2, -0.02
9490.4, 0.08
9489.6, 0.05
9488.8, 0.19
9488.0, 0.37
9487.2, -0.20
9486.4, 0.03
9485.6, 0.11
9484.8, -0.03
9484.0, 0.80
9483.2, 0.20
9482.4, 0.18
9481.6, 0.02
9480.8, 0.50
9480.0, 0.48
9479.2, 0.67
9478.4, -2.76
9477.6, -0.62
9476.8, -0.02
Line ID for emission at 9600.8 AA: Hgamma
